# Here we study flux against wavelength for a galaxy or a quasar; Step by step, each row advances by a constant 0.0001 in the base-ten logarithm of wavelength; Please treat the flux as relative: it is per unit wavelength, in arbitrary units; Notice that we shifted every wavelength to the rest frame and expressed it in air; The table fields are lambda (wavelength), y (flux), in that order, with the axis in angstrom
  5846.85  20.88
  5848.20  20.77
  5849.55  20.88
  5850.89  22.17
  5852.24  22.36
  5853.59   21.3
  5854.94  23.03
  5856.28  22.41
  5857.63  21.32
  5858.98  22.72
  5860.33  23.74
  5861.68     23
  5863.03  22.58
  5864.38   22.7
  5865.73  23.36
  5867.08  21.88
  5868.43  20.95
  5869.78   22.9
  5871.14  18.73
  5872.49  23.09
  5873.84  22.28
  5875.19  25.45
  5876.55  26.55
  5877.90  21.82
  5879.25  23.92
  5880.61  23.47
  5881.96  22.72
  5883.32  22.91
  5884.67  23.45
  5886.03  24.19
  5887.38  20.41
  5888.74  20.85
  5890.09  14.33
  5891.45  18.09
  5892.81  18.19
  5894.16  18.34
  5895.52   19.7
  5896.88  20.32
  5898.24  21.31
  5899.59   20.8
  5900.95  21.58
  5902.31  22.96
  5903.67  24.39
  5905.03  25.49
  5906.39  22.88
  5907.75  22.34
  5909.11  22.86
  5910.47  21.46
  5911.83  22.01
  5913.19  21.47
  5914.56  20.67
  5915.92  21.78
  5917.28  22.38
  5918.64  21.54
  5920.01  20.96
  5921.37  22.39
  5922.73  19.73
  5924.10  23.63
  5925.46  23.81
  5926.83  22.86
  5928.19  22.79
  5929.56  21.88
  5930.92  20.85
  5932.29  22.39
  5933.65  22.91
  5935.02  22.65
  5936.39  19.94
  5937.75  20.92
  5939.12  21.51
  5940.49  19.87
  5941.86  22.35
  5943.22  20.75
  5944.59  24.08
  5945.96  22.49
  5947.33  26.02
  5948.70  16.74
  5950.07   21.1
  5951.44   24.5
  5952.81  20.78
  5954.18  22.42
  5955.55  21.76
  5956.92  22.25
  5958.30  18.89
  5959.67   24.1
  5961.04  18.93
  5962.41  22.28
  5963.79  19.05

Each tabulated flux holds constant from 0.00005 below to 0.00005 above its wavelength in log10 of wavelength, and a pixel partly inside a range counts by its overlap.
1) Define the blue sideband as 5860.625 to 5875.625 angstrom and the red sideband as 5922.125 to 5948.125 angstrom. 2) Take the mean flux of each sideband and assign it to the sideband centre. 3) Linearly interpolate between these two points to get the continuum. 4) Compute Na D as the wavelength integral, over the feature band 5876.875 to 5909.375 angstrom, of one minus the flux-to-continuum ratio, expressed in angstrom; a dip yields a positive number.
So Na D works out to 1.1 angstrom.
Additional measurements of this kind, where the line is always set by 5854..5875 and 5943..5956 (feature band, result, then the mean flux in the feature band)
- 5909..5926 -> 0.3 angstrom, 21.9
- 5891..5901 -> 1.2 angstrom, 19.7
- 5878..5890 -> 0.0 angstrom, 22.3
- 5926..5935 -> -0.1 angstrom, 22.3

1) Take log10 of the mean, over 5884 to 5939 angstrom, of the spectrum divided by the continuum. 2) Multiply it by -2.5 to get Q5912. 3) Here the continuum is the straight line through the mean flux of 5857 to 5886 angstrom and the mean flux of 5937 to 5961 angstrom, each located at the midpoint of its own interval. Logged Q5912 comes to 0.04 mag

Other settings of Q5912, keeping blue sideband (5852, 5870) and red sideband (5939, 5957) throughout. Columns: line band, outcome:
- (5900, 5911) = -0.04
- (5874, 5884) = -0.07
